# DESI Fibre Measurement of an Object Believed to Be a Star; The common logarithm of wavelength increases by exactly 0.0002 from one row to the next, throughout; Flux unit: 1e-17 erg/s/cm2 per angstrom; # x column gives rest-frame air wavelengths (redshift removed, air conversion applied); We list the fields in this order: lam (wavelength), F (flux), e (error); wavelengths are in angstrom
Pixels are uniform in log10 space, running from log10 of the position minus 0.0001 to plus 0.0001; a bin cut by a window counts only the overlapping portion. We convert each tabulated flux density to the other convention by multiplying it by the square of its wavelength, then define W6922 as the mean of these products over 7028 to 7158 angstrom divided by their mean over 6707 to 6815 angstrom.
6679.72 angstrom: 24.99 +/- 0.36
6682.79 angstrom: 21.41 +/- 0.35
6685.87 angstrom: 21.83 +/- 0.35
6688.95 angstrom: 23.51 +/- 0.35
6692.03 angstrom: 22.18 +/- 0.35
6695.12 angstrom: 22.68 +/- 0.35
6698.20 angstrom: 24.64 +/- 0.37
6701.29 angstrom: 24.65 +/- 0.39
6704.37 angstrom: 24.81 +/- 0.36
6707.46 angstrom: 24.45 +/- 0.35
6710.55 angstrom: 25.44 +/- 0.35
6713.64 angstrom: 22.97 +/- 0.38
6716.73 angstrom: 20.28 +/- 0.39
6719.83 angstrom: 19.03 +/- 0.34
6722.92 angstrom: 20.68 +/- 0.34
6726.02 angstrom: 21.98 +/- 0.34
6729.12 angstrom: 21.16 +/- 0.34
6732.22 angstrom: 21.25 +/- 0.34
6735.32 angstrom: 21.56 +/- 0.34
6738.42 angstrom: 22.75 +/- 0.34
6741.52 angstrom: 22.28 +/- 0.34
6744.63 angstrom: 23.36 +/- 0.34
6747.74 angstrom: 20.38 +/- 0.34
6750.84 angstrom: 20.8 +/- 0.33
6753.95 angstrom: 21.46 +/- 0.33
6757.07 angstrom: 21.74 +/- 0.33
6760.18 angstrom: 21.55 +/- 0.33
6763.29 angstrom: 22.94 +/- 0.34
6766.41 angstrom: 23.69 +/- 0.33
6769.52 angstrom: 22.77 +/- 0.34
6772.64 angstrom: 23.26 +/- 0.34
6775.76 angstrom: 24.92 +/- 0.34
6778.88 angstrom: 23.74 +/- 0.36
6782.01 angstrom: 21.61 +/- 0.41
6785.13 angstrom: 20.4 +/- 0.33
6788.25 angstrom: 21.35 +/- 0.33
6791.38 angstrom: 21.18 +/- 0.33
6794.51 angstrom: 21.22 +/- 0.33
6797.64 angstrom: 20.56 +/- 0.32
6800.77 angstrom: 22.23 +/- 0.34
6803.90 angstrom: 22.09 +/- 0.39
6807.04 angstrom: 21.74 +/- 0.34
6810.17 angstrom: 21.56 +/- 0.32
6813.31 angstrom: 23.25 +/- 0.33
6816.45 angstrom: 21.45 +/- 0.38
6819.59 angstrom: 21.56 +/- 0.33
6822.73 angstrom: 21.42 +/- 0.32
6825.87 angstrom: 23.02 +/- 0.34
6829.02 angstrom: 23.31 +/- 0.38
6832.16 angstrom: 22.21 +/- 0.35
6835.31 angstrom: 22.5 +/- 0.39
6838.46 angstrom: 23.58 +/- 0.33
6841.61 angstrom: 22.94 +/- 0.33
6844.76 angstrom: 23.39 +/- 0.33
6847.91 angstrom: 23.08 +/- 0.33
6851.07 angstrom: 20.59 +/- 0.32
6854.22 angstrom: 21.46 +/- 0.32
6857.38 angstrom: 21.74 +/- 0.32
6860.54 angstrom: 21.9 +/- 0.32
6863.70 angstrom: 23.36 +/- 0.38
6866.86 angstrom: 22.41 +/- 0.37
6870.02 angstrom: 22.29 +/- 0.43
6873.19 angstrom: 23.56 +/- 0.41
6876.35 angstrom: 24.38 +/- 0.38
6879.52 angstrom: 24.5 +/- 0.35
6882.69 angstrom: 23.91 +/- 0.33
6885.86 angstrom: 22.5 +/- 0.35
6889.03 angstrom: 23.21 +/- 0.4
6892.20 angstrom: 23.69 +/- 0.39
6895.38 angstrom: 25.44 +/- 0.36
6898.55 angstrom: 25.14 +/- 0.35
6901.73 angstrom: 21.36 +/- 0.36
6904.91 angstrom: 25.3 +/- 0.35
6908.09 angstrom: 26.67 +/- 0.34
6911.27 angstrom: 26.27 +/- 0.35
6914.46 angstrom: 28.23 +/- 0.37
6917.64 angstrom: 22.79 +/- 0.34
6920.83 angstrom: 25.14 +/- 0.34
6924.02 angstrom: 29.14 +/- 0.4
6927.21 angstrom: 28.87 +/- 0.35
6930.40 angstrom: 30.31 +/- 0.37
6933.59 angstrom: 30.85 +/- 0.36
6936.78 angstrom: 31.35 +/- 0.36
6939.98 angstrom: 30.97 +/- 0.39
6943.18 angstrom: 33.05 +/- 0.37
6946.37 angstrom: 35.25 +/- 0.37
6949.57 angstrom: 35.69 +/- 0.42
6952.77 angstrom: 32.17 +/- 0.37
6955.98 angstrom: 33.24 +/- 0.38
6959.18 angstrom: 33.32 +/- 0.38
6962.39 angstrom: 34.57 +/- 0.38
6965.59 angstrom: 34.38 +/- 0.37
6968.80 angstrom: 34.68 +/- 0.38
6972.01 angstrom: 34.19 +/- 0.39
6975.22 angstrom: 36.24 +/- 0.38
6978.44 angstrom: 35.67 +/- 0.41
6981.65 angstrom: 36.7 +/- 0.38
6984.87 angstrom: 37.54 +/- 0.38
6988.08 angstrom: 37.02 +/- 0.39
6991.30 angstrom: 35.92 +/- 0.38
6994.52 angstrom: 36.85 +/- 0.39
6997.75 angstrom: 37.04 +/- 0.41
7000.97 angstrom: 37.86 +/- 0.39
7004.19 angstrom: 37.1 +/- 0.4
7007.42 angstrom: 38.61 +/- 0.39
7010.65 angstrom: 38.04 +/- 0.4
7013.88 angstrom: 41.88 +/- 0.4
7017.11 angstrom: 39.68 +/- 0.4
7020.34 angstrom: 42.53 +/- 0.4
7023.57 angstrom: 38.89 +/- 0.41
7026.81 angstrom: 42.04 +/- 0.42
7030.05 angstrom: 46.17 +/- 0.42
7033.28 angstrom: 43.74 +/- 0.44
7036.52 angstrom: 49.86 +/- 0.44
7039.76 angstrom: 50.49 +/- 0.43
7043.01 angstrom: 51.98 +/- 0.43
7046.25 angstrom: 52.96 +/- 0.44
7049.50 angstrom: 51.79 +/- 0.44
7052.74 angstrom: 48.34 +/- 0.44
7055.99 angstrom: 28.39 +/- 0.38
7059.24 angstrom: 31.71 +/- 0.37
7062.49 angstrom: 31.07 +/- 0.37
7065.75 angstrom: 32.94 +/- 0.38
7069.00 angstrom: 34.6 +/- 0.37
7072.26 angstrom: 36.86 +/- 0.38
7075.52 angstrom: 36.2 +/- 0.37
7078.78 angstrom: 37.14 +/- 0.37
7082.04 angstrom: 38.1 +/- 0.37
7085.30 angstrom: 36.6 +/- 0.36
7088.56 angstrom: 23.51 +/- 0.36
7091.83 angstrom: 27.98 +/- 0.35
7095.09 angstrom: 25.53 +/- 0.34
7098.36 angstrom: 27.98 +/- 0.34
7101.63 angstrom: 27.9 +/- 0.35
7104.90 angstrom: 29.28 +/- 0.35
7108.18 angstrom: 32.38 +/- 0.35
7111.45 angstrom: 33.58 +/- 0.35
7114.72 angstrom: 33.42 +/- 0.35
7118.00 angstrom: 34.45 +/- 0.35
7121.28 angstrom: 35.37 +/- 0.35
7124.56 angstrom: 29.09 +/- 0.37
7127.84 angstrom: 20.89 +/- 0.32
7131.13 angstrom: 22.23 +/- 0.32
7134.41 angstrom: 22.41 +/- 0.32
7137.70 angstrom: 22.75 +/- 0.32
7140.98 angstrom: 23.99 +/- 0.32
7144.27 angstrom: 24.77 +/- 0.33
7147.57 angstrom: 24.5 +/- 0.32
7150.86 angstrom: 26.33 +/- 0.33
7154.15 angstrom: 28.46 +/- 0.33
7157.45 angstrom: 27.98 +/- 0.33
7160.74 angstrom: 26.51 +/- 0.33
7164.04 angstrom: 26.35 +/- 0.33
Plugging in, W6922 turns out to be 1.7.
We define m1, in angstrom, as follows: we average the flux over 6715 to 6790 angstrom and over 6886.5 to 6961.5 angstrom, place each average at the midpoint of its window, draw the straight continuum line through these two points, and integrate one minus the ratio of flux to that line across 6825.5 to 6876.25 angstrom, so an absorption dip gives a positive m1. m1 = 6.1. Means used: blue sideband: 21.9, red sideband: 28.6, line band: 22.6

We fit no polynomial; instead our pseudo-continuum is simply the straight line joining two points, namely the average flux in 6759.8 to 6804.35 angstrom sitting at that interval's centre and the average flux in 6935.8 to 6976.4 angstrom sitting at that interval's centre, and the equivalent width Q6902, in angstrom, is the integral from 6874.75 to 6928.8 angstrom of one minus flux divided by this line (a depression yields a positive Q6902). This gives 9.15 angstrom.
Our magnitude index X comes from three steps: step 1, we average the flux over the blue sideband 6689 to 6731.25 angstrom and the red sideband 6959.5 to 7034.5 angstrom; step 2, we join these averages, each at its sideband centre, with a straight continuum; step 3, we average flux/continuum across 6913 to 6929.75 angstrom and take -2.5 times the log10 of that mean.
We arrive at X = 0.25 mag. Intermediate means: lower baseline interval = 22.7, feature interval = 27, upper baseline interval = 38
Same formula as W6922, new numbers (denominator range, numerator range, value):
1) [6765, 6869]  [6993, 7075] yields 1.95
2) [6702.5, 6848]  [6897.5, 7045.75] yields 1.69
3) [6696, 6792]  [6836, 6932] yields 1.13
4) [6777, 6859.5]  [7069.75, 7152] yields 1.45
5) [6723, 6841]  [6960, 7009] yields 1.74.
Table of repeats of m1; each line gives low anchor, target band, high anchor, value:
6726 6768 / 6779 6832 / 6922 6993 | 7.1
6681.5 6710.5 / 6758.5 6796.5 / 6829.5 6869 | 0.9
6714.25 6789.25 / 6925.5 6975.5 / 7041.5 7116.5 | -5.0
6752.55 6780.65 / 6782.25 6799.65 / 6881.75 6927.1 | 1.7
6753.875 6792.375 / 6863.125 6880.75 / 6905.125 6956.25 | 2.4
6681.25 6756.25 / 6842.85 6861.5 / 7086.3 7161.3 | 1.5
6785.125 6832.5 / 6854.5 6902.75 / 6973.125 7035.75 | 8.1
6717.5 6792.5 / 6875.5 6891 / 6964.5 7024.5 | 3.4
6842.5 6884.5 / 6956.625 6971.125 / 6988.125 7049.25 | 0.5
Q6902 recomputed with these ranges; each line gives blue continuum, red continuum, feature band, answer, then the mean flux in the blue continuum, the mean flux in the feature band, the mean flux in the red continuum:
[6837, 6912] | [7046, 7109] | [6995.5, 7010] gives -3.6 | 23.4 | 37.6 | 34.2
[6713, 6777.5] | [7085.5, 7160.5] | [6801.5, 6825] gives 1.1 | 21.9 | 21.9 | 27.6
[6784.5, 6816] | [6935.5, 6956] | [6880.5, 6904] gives 4.2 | 21.6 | 23.7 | 33.1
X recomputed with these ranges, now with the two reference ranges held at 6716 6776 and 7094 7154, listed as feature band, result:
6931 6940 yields -0.244 mag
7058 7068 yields -0.199 mag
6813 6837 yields 0.037 mag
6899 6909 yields -0.004 mag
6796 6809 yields 0.052 mag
